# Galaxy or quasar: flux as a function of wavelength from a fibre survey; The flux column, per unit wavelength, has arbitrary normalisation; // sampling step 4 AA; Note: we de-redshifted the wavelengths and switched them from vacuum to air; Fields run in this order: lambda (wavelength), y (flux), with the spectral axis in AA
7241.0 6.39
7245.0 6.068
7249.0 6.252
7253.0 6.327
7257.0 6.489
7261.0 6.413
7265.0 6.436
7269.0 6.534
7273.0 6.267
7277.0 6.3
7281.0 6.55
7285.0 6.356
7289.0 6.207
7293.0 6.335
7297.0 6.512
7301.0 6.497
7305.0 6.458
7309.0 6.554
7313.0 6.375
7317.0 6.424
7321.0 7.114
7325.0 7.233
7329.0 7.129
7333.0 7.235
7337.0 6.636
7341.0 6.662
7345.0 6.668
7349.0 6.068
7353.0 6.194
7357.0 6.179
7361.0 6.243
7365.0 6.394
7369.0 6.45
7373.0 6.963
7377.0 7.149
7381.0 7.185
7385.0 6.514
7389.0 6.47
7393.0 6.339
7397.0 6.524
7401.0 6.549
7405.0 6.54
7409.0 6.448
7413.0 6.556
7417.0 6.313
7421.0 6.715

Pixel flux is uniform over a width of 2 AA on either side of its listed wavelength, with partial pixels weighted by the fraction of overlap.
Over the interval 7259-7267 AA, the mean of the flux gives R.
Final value 6.42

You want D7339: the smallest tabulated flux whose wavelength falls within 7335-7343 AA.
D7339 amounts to 6.636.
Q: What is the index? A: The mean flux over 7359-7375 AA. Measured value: 6.51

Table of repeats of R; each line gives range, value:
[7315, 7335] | 7.03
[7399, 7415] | 6.52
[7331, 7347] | 6.8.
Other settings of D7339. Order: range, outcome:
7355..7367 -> 6.179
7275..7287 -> 6.3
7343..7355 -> 6.068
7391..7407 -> 6.339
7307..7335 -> 6.375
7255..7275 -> 6.267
